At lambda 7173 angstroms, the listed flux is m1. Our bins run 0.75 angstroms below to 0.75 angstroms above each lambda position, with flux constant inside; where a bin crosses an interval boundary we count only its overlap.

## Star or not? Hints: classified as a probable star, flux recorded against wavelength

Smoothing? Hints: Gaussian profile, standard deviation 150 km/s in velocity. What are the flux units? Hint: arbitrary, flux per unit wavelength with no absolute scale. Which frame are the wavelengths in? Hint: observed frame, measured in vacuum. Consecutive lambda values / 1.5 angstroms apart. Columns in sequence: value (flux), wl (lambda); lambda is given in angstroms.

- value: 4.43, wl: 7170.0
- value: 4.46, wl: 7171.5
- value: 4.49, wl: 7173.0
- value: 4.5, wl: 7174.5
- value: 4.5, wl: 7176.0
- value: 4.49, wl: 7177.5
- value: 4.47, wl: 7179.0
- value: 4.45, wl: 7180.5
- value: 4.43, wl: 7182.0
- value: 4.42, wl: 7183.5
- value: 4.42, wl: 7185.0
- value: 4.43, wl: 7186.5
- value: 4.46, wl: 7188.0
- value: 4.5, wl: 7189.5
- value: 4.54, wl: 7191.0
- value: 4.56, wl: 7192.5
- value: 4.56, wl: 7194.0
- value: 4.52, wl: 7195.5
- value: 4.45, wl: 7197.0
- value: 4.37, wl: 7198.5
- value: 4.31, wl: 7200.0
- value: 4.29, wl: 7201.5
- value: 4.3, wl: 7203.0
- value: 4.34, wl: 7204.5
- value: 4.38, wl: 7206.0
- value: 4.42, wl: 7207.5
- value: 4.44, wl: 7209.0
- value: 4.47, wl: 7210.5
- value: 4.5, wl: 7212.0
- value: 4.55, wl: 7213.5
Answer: 4.49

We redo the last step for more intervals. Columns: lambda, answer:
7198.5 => 4.37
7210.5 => 4.47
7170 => 4.43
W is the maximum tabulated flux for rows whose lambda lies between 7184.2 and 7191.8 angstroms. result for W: 4.54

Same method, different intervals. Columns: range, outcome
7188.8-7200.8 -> 4.56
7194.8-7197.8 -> 4.52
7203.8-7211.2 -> 4.47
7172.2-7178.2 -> 4.5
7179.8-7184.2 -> 4.45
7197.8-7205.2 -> 4.37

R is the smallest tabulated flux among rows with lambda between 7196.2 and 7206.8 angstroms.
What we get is 4.29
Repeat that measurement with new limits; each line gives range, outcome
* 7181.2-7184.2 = 4.42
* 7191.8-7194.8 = 4.56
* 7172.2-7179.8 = 4.47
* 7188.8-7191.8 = 4.5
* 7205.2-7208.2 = 4.38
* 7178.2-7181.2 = 4.45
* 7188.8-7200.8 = 4.31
